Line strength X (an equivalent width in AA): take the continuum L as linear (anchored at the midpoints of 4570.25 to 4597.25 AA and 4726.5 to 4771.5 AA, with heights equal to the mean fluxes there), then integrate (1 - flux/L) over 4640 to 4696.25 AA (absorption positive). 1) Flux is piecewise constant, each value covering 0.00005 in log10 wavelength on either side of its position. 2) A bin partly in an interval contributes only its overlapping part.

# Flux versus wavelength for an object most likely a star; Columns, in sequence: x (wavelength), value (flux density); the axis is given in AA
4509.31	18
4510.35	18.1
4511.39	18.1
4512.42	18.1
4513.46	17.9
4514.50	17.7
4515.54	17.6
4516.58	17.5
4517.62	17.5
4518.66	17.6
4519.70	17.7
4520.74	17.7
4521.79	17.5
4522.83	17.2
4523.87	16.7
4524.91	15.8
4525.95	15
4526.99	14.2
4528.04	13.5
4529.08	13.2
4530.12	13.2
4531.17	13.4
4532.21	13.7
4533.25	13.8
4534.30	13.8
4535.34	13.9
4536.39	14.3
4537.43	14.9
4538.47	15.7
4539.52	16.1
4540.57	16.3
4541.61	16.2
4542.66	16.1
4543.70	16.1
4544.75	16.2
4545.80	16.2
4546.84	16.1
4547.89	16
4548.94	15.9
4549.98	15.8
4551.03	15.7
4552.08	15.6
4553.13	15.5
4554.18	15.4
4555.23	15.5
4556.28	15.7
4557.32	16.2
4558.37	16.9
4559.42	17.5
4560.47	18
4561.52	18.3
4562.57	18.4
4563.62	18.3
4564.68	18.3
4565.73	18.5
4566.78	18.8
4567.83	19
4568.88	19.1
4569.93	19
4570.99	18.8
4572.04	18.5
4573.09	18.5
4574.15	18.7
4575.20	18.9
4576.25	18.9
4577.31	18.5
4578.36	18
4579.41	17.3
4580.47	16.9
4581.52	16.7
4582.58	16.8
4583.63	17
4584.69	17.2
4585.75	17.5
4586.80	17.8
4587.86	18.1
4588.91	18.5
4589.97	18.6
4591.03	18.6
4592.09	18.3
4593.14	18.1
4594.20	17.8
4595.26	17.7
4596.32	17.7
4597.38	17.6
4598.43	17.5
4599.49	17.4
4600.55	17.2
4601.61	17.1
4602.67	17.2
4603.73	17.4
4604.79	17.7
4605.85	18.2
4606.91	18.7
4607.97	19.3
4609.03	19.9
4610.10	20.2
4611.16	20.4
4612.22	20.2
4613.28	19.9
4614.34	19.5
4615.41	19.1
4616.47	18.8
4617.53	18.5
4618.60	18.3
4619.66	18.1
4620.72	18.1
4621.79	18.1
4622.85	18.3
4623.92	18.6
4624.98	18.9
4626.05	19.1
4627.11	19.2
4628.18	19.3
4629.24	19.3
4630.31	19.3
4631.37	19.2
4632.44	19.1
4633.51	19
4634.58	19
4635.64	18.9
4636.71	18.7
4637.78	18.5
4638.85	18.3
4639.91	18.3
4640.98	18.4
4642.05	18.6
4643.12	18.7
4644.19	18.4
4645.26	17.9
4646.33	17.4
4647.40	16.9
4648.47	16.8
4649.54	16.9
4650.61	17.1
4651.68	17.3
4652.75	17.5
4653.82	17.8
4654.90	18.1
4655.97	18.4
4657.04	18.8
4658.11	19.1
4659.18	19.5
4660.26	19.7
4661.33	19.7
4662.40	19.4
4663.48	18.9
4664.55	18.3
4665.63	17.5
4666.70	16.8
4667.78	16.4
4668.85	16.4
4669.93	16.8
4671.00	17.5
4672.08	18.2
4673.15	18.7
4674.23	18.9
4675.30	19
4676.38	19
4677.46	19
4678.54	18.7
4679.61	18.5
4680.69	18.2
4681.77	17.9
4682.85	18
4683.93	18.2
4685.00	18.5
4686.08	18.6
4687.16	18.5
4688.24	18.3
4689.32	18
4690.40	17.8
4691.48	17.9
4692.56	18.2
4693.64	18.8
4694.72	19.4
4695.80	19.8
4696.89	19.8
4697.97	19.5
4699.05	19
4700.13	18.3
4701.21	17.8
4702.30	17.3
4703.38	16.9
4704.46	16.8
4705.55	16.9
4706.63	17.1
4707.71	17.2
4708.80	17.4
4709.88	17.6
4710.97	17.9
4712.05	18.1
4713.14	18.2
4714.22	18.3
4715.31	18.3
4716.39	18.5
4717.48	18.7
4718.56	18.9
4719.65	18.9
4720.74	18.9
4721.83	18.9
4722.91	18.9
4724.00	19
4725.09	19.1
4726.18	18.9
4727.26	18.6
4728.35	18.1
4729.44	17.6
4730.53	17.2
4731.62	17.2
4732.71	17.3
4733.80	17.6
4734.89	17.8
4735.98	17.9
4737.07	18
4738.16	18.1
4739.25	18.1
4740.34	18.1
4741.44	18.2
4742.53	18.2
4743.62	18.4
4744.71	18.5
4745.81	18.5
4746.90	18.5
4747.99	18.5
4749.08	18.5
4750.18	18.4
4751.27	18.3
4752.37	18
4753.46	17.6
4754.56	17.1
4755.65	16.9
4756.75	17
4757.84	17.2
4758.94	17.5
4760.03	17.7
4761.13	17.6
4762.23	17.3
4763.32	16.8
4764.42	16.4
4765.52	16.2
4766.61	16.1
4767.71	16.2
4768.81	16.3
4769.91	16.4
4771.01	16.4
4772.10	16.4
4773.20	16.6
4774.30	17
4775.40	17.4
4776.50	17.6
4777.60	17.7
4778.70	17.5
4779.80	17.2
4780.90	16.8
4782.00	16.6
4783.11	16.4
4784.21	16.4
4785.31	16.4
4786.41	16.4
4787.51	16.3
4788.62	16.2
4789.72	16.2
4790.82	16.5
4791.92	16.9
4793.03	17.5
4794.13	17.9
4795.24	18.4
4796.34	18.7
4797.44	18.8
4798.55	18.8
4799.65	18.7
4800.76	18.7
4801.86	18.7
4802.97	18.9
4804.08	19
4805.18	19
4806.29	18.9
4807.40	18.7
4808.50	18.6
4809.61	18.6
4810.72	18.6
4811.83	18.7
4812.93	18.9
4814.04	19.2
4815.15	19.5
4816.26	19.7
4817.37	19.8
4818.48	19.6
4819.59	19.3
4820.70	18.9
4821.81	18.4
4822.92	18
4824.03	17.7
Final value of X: -1.4 AA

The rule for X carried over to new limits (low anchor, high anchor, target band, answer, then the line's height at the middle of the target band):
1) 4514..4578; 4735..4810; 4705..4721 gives -0.7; 17.3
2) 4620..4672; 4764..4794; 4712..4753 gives -2.5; 17.2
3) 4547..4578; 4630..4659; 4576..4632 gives -1.4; 17.9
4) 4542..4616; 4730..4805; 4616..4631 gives -0.9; 17.7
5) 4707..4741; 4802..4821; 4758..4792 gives 3.5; 18.7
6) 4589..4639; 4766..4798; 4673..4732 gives -2.0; 17.7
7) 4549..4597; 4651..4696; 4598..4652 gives -1.5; 18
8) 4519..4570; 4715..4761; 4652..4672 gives -0.9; 17.3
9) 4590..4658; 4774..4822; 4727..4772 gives 1.5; 18.1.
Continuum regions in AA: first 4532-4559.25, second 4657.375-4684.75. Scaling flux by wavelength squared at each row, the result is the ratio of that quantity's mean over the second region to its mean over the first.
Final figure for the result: 1.24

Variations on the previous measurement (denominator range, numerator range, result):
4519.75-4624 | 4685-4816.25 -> 1.12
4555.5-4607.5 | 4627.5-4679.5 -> 1.06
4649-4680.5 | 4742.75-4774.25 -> 0.99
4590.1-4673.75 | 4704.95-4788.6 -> 1.01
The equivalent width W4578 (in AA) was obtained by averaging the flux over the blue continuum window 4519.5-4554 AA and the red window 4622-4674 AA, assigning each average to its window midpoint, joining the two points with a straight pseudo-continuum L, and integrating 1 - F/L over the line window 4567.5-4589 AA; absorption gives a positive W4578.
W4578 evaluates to -2.1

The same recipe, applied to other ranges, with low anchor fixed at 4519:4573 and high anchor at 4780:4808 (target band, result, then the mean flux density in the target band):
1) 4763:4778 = 0.75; 16.7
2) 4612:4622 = -1.30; 18.8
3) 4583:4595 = -1.03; 17.9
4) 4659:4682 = -1.79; 18.3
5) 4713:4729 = -1.32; 18.7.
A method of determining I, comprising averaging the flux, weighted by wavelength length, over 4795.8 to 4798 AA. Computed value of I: 18.7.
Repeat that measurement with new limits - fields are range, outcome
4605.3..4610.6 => 19.2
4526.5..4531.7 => 13.5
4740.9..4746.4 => 18.4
